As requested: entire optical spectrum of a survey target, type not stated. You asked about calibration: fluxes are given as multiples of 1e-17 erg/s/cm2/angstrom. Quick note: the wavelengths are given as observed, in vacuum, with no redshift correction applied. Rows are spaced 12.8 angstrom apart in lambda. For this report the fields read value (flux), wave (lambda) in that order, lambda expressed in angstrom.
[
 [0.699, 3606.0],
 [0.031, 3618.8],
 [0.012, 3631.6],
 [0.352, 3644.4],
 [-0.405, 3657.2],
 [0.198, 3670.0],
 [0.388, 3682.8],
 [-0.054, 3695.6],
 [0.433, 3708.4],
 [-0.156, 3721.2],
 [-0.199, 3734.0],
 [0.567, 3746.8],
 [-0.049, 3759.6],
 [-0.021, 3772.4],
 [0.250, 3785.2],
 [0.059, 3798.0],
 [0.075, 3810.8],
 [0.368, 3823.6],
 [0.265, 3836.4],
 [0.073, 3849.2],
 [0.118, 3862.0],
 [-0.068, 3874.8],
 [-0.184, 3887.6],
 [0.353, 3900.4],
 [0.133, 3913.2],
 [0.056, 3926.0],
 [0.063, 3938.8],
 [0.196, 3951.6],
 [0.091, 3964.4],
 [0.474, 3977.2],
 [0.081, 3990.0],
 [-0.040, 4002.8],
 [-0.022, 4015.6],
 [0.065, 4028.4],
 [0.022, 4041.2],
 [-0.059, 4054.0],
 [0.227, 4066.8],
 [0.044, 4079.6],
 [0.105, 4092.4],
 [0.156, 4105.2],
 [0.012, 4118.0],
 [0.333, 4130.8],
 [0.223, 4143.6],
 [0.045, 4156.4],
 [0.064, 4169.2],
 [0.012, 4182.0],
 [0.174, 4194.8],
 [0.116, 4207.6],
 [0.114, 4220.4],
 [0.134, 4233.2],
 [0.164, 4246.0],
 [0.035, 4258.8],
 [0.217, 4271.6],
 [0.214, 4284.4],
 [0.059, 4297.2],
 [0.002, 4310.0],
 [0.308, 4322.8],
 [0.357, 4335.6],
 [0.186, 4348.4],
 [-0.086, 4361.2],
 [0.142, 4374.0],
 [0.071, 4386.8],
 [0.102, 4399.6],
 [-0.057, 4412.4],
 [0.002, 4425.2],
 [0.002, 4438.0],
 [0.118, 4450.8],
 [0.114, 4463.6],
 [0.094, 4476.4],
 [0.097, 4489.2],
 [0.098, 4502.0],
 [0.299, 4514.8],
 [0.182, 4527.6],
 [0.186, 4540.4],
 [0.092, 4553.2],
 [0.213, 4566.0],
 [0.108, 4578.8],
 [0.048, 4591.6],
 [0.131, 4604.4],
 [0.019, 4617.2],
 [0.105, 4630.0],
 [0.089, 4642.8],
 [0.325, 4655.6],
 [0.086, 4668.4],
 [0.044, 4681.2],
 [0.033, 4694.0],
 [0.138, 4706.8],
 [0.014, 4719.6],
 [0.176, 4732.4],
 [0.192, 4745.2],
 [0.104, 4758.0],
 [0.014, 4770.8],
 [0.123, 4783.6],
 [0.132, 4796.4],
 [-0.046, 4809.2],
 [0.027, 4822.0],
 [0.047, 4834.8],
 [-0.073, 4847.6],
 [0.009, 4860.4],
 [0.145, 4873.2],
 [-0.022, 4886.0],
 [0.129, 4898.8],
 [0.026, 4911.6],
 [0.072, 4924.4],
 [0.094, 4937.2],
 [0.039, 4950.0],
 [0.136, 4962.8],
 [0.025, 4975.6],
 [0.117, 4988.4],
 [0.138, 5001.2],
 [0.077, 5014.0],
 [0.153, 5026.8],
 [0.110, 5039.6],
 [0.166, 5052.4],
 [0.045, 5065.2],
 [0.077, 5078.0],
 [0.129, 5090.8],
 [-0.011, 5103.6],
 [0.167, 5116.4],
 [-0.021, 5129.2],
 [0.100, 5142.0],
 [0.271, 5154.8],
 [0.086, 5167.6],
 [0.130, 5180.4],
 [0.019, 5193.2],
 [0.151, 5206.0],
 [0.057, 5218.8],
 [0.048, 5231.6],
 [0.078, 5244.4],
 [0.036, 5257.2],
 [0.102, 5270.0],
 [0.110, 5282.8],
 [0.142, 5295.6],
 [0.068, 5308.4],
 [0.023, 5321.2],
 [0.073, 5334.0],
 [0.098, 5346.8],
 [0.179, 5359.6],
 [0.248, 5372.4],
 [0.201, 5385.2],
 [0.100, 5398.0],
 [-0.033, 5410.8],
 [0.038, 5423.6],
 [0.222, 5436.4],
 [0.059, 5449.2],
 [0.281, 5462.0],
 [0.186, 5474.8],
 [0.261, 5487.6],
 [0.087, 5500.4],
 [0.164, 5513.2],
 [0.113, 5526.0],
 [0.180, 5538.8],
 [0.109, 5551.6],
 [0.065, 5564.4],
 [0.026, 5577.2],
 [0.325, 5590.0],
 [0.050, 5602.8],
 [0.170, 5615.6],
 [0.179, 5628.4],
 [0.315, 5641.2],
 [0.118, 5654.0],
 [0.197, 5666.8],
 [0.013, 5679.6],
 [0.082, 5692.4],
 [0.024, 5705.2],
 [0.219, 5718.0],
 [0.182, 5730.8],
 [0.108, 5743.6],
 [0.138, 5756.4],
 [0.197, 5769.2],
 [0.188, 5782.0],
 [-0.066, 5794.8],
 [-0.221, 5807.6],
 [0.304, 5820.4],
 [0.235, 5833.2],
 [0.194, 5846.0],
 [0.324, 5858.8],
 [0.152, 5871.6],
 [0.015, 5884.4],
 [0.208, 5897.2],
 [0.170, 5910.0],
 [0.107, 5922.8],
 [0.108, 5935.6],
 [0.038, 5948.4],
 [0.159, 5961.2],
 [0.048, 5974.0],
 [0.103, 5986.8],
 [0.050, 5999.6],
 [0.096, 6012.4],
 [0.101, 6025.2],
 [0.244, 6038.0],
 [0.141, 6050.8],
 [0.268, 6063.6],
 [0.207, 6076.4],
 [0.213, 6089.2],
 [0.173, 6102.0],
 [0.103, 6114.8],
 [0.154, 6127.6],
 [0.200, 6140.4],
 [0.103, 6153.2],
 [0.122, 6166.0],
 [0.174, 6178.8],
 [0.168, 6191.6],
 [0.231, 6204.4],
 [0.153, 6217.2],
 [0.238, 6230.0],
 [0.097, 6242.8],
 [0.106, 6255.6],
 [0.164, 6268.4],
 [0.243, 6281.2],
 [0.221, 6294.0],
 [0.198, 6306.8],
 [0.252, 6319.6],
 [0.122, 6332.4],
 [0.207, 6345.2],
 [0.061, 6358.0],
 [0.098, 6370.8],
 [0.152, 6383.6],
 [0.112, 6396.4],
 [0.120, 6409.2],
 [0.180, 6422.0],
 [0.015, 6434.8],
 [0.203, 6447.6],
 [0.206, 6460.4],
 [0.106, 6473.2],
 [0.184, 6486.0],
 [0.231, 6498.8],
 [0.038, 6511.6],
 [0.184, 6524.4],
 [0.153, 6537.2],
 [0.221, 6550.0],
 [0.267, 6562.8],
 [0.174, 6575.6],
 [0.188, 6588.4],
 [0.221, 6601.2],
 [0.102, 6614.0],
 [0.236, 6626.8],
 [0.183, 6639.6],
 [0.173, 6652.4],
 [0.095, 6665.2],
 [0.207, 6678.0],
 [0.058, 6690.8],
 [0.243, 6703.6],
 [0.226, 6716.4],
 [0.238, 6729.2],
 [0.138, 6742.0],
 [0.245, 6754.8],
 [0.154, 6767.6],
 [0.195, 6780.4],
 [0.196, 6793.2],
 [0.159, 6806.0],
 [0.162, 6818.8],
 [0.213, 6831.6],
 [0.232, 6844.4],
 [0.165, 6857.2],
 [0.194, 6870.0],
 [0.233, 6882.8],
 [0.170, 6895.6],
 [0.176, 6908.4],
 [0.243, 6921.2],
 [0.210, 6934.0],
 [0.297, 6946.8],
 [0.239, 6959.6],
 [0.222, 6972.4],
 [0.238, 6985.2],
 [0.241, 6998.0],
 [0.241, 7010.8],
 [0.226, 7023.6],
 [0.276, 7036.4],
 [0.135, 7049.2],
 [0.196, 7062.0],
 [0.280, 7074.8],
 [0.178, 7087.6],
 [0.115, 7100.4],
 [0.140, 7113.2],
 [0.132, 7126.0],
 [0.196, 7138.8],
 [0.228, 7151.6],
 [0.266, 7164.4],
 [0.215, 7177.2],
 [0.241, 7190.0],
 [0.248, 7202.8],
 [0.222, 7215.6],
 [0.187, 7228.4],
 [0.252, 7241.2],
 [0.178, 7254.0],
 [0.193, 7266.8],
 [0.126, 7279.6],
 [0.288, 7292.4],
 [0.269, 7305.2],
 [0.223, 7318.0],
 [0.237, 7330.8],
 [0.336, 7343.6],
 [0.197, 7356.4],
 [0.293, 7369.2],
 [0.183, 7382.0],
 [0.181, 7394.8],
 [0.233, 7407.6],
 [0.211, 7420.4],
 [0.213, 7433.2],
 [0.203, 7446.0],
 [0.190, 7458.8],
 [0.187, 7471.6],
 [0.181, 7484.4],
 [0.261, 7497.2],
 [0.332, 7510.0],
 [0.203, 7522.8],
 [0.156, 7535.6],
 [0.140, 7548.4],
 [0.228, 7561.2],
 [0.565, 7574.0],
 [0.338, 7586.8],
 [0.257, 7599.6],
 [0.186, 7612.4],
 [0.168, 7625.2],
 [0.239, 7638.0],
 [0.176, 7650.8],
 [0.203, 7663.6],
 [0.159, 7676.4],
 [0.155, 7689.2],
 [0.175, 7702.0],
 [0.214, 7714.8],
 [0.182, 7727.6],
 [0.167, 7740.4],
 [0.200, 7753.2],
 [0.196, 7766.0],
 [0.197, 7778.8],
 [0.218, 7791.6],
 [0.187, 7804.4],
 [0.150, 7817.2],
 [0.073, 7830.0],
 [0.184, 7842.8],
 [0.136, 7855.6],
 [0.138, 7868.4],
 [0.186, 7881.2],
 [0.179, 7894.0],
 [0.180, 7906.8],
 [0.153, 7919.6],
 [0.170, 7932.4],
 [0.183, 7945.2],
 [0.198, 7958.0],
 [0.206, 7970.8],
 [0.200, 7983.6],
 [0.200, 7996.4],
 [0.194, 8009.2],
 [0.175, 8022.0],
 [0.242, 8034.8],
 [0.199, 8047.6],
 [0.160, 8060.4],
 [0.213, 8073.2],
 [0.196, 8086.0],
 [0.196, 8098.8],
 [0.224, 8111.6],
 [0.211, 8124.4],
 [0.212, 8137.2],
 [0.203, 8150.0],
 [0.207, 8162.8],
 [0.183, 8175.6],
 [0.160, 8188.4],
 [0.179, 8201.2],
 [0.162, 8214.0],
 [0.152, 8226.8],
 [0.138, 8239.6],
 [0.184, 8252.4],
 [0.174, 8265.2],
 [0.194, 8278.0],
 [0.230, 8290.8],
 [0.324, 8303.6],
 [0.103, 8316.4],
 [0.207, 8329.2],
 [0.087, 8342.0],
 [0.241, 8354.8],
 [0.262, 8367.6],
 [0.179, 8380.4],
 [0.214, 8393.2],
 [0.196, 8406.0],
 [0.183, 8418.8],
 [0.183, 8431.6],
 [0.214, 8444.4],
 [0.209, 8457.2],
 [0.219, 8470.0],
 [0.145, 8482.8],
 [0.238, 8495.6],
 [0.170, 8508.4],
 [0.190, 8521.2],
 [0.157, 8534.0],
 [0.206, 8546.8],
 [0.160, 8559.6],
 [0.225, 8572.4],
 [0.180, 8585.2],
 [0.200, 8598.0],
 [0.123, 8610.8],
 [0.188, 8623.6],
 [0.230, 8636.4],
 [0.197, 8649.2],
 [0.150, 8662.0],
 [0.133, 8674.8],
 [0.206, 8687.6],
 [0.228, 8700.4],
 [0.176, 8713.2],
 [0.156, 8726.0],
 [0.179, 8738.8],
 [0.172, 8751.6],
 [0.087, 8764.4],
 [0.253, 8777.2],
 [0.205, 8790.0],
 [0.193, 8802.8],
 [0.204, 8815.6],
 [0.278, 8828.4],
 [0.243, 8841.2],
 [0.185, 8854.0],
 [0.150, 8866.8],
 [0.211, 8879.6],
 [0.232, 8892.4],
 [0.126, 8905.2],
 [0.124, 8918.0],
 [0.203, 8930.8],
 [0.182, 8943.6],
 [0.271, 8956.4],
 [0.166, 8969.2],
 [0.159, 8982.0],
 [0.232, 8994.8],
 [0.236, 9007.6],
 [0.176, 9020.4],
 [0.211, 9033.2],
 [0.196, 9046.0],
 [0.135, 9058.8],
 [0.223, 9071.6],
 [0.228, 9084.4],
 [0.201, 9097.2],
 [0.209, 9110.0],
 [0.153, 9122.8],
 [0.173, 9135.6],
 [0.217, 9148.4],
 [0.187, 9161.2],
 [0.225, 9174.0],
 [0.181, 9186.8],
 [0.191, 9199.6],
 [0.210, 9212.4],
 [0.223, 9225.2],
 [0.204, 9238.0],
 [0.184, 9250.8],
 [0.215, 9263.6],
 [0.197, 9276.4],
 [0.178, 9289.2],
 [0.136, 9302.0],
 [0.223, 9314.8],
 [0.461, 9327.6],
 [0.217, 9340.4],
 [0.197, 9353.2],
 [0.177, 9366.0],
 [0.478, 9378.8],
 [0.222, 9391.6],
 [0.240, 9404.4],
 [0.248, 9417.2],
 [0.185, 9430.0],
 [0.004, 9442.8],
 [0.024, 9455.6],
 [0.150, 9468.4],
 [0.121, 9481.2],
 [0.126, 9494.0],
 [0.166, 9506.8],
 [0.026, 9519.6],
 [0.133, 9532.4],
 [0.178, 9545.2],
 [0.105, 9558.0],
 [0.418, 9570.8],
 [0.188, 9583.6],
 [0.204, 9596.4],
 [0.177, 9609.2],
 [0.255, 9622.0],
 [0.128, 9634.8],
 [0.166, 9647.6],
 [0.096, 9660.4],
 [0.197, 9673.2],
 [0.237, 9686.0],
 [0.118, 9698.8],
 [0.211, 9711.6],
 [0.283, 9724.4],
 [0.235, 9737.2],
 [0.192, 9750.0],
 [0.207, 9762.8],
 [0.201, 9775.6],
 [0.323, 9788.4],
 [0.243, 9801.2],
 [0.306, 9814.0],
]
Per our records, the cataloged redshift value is 0.513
